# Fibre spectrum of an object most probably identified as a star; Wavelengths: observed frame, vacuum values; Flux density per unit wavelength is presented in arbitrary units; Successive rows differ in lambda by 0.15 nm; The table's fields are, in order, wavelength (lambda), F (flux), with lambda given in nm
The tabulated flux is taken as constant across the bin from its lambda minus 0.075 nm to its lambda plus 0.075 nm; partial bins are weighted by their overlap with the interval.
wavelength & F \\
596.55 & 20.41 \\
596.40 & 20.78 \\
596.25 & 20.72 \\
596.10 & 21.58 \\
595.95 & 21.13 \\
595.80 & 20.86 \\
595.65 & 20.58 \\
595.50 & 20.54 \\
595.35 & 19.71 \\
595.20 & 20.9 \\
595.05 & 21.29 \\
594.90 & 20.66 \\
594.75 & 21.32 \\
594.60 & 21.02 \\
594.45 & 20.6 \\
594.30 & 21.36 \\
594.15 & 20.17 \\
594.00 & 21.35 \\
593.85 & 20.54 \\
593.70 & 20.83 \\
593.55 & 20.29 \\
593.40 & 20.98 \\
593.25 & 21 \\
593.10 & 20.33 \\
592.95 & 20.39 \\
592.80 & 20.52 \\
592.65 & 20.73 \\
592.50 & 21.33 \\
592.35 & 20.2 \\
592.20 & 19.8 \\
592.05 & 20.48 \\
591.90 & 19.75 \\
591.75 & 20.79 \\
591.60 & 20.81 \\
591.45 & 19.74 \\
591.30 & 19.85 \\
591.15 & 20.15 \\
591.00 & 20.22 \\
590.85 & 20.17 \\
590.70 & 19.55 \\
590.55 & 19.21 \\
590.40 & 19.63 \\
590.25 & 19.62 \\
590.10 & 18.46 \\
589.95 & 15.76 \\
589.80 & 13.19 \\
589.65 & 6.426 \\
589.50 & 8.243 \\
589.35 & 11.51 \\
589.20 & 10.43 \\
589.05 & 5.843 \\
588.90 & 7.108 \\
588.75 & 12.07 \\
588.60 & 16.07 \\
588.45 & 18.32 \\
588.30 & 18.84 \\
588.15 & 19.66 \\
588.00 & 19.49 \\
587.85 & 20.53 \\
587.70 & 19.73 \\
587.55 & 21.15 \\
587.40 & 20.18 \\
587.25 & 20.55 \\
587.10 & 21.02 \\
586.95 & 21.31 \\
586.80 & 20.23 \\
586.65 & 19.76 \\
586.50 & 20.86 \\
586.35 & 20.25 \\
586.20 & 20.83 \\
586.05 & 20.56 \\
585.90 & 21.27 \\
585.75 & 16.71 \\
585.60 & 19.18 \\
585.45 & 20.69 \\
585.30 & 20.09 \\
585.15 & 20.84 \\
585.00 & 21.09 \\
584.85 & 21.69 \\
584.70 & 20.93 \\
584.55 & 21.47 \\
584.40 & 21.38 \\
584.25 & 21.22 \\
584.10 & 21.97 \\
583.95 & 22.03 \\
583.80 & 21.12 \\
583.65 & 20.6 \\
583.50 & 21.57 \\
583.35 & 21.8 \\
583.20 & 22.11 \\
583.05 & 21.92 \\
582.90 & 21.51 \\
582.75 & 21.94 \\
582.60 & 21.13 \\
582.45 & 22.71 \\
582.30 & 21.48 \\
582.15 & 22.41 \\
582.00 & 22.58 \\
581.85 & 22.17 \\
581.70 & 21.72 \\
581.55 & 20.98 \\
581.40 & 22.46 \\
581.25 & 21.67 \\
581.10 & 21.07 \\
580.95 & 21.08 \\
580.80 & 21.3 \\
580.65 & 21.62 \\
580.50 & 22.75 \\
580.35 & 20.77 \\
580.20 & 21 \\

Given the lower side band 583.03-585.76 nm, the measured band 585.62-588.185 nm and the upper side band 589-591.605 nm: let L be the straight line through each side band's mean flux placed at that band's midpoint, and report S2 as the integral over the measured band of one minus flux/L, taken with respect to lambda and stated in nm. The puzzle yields -0.18 nm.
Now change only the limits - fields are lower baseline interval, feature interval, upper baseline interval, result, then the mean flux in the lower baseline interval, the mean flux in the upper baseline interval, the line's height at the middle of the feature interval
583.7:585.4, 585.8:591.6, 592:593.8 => 0.916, 21.2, 20.6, 20.9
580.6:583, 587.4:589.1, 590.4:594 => 0.351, 21.7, 20.3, 20.9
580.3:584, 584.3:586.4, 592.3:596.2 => 0.093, 21.7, 20.8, 21.5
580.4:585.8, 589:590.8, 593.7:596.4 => 0.588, 21.4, 20.8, 21.1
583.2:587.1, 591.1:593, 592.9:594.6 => 0.036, 20.8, 20.7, 20.7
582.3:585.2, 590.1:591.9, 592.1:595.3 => 0.090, 21.5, 20.7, 21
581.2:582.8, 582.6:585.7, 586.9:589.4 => -0.173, 21.9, 16.7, 20.1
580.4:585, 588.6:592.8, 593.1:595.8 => 0.852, 21.7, 20.8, 21.1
